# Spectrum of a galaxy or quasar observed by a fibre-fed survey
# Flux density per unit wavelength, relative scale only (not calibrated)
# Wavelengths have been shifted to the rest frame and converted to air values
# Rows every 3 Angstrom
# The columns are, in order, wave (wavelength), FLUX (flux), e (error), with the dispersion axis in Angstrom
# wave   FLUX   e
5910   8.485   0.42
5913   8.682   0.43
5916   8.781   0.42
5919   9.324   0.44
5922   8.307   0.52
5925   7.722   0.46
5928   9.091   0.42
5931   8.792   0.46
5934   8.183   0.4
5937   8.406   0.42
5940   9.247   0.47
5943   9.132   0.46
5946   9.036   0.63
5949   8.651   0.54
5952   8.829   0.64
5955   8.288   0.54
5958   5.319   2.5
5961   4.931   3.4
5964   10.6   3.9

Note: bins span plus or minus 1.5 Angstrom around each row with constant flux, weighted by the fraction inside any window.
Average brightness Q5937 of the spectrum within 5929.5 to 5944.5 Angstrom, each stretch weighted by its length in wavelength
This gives 8.75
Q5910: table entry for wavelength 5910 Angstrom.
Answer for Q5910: 8.485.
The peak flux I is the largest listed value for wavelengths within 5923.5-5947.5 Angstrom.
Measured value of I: 9.247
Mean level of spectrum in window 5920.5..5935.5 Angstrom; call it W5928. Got 8.42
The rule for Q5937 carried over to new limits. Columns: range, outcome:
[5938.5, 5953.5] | 8.98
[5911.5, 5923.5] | 8.77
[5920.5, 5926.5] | 8.01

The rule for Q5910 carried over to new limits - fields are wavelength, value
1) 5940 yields 9.247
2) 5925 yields 7.722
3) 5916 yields 8.781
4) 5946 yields 9.036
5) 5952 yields 8.829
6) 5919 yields 9.324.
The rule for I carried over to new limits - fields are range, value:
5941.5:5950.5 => 9.132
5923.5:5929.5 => 9.091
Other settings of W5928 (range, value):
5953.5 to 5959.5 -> 6.8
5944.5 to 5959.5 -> 8.02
